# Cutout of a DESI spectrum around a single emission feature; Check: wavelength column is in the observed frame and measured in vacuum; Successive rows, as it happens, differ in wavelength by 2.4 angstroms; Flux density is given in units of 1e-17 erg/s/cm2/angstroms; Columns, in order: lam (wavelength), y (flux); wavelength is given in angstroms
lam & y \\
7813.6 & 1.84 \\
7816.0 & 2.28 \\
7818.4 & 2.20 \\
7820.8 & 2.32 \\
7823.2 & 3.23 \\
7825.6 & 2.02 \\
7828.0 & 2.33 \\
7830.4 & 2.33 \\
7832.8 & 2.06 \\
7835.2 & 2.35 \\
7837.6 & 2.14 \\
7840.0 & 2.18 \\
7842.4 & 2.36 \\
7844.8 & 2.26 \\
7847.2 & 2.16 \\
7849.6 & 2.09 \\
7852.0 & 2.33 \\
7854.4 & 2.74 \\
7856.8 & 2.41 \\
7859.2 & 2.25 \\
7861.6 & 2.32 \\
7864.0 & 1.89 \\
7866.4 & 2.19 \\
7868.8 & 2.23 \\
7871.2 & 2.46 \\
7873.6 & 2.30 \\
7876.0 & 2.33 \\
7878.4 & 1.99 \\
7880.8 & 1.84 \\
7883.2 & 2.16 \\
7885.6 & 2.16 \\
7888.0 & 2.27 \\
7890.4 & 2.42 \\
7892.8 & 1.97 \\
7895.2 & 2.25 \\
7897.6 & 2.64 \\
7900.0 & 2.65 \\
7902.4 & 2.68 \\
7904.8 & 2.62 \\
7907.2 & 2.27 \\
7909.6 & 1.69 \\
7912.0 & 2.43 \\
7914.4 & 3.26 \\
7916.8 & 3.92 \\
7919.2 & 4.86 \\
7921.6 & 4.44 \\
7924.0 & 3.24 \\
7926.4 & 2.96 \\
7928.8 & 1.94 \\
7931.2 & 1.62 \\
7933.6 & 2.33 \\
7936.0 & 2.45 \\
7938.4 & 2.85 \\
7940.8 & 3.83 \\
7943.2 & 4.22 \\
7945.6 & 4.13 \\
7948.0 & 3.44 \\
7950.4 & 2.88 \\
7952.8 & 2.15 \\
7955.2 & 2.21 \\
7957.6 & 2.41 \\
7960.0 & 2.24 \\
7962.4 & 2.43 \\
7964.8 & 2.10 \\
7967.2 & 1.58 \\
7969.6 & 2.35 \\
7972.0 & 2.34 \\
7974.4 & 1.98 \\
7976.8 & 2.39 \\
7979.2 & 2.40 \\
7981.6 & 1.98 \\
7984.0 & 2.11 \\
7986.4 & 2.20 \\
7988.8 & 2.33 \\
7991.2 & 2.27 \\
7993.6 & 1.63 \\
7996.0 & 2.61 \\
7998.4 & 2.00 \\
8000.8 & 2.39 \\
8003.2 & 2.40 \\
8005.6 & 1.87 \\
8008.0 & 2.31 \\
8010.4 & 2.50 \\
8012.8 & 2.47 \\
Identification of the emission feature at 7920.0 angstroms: H-alpha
